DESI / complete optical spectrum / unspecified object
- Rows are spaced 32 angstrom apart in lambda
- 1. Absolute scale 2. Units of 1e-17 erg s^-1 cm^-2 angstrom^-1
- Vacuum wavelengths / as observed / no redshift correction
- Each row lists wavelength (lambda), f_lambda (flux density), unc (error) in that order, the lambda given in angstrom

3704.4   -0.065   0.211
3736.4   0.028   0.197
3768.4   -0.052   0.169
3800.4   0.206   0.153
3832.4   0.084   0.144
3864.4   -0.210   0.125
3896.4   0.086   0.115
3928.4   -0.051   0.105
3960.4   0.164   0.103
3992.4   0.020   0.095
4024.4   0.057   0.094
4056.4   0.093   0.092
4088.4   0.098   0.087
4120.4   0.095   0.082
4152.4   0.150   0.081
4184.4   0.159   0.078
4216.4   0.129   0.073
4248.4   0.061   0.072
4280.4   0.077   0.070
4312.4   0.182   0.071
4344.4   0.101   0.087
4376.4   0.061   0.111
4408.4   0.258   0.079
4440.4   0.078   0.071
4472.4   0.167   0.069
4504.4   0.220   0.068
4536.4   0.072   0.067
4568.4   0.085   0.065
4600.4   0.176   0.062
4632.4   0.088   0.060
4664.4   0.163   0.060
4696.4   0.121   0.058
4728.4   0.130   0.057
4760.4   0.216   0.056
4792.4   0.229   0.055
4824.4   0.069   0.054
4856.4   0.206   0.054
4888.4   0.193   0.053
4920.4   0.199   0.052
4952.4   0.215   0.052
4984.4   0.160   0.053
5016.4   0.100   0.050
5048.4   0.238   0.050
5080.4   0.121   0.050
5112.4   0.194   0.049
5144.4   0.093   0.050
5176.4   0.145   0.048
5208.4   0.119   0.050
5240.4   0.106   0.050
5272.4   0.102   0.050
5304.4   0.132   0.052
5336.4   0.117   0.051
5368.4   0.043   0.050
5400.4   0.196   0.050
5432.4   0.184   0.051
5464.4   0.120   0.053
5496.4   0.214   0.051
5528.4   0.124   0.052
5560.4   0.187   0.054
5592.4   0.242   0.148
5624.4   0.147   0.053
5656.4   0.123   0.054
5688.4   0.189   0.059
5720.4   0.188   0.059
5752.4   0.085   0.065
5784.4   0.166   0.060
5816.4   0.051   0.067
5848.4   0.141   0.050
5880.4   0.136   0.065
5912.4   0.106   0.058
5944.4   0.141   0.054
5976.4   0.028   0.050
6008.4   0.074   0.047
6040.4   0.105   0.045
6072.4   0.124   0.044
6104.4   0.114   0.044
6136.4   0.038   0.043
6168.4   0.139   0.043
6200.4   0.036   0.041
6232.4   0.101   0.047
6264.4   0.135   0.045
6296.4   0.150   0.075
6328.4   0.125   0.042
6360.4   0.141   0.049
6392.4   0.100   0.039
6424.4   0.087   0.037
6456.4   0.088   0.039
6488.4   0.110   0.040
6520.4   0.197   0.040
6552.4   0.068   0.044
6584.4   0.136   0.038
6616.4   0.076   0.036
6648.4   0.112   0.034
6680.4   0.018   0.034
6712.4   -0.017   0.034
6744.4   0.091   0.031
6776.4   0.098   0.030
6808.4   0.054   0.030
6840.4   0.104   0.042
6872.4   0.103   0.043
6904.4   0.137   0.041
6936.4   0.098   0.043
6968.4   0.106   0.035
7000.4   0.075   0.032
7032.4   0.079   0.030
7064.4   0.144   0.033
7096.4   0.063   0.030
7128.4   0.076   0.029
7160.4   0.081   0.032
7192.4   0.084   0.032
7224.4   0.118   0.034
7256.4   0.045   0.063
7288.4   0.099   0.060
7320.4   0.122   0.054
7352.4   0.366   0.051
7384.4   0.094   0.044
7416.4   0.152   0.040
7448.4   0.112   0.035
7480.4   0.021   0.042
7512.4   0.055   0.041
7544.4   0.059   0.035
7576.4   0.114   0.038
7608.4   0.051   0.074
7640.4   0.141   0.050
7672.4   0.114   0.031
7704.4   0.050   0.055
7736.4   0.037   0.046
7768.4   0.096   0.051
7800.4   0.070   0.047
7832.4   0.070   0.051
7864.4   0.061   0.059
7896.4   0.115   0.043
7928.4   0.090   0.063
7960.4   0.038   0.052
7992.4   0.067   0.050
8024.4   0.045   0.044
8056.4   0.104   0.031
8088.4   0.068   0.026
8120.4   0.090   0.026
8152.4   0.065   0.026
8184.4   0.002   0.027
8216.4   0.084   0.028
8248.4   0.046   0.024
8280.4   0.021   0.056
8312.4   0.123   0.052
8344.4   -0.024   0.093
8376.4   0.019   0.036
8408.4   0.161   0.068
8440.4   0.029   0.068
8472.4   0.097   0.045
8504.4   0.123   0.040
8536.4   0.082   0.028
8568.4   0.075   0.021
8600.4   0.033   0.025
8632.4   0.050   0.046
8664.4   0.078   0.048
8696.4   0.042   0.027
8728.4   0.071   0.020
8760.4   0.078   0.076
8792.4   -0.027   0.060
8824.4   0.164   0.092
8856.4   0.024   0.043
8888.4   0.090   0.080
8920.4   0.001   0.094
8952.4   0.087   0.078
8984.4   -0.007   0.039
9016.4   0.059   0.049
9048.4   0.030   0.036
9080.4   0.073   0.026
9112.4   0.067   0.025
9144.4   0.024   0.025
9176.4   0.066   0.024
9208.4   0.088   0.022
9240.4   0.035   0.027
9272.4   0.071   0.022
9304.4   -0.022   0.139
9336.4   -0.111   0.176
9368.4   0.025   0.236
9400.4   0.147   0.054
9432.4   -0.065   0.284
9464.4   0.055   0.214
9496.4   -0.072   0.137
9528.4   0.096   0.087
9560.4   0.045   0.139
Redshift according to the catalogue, 0.119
